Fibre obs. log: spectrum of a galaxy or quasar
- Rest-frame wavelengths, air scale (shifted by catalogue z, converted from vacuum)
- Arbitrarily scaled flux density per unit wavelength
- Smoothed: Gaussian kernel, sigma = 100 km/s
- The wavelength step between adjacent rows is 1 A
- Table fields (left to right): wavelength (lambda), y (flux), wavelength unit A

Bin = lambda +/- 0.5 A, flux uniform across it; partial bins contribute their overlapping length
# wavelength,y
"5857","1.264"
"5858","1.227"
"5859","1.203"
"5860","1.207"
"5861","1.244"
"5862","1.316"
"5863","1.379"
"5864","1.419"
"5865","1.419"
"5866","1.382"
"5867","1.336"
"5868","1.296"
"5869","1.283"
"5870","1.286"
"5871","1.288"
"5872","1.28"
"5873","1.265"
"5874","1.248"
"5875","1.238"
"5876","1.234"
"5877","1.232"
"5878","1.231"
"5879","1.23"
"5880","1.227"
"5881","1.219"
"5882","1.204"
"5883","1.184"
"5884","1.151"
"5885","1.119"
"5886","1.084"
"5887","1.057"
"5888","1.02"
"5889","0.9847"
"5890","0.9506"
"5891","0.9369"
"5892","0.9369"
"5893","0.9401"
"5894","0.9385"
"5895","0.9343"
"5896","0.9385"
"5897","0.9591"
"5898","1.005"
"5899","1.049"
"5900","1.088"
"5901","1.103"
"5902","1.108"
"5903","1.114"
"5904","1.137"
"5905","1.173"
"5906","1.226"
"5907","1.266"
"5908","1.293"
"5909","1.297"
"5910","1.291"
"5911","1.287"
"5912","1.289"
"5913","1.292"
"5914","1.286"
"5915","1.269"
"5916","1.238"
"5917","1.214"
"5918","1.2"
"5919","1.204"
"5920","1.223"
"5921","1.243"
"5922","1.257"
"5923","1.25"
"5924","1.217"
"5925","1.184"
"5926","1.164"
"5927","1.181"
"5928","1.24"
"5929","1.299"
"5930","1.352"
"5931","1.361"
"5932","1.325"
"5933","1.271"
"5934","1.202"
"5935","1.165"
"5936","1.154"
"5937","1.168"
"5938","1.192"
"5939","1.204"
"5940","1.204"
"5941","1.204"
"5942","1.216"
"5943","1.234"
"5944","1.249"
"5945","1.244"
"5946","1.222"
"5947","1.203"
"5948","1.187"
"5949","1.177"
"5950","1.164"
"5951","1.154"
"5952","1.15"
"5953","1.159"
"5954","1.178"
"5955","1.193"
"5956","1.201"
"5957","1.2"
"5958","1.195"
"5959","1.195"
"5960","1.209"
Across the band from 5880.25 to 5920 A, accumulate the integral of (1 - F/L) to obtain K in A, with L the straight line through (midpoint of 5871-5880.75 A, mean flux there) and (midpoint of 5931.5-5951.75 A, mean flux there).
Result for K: 3.2 A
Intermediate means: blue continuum 1.24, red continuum 1.21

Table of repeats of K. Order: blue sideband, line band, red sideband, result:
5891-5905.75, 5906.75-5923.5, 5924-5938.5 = -1.9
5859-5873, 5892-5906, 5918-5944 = 2.5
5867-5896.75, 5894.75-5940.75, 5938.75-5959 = -1.2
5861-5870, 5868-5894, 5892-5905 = 1.0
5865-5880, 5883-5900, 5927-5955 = 3.4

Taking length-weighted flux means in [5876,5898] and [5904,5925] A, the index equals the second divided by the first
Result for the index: 1.16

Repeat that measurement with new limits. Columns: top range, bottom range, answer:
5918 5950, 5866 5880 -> 0.97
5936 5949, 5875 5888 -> 1.03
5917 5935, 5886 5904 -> 1.23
